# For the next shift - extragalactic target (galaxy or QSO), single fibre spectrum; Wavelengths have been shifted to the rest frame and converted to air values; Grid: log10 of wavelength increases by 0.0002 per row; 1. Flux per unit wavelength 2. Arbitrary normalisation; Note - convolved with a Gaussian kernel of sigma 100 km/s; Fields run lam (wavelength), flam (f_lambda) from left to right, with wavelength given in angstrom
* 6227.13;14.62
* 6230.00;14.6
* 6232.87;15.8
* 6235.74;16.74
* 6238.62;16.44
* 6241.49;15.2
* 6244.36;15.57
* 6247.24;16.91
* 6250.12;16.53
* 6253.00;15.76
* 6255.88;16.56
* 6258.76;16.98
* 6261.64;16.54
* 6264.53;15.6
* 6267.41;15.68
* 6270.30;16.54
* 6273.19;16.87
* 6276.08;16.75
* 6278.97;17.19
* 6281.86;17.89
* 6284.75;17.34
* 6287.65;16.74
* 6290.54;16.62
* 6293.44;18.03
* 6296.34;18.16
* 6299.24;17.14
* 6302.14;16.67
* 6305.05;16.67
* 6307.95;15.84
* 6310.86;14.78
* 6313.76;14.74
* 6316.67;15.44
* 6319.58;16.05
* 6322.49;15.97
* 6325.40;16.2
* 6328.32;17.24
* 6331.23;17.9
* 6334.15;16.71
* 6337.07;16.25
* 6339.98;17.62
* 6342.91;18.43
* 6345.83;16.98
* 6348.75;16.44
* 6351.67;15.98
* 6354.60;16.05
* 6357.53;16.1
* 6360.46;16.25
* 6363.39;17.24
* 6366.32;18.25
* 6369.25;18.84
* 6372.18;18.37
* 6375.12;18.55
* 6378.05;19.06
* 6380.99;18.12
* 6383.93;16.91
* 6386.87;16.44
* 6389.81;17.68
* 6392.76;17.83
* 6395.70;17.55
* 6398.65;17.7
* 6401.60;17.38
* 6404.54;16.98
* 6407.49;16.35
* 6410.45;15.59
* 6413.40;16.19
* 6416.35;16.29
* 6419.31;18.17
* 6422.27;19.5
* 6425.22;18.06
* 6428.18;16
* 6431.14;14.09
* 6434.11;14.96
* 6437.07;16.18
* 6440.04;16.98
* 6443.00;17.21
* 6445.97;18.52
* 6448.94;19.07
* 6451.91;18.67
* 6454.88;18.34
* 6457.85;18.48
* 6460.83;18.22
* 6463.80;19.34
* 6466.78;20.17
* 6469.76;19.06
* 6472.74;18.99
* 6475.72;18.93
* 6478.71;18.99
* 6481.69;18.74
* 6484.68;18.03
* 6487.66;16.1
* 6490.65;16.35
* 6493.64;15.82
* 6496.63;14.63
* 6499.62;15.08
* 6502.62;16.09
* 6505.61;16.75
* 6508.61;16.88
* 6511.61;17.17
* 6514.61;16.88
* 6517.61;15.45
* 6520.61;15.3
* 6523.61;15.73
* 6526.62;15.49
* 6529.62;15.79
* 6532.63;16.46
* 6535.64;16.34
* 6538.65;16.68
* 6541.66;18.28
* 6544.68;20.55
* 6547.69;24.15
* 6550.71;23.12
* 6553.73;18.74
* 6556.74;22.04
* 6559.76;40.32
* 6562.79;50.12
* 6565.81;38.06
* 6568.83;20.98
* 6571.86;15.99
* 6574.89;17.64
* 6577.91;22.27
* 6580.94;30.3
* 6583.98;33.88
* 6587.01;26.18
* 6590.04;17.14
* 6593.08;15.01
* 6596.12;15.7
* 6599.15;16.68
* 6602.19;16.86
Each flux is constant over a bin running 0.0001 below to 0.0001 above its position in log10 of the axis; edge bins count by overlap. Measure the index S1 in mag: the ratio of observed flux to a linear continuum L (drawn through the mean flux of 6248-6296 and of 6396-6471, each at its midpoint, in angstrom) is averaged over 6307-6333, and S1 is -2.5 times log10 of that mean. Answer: 0.06 mag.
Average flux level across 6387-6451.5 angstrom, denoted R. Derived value 17.1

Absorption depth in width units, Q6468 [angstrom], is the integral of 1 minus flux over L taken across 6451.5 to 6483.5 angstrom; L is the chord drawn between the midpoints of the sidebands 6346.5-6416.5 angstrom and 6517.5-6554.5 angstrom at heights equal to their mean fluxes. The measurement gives -2.4 angstrom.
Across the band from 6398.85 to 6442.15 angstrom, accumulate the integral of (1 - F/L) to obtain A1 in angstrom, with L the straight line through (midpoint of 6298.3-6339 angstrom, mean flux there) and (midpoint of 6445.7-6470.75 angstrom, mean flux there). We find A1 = 3.6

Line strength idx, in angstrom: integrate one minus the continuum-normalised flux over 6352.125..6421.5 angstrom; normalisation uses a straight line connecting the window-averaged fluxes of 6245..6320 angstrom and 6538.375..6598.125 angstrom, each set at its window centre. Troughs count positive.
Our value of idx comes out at 7.5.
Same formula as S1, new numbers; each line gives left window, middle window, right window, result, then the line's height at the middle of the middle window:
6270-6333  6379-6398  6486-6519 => -0.07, 16.4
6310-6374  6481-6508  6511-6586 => 0.27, 20.9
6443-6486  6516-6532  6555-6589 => 0.48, 24.2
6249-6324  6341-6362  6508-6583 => 0.08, 17.8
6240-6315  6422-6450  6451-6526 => 0.01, 17.1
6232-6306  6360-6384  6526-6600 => 0.04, 18.8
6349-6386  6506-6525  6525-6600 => 0.30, 21.5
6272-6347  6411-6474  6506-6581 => 0.10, 19.4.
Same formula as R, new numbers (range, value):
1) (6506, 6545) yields 16.6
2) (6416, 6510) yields 17.5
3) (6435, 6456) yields 17.8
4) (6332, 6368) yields 16.9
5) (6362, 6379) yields 18.4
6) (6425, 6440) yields 15.8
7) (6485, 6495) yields 16.3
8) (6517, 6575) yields 22.1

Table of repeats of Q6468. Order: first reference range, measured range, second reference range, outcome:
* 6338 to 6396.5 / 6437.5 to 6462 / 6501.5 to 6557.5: -0.7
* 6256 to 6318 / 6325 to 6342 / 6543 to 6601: 0.8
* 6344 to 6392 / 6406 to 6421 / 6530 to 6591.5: 1.9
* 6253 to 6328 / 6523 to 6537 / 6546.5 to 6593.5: 5.0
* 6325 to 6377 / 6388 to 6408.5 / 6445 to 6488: 0.5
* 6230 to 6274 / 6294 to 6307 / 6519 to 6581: 0.0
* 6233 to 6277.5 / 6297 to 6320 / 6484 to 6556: 0.7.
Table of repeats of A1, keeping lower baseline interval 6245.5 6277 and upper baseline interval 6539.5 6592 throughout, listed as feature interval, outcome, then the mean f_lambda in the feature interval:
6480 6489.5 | 2.29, 17.6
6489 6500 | 3.74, 15.5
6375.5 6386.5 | 1.16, 17.9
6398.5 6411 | 2.39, 16.8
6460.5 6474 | 2.04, 19.2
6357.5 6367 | 1.22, 17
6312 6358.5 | 5.38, 16.5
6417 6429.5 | 2.04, 17.8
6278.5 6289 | -0.13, 17.3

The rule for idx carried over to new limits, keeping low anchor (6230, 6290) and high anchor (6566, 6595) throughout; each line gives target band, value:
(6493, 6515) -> 5.3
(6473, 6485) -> 1.2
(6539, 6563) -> -3.4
